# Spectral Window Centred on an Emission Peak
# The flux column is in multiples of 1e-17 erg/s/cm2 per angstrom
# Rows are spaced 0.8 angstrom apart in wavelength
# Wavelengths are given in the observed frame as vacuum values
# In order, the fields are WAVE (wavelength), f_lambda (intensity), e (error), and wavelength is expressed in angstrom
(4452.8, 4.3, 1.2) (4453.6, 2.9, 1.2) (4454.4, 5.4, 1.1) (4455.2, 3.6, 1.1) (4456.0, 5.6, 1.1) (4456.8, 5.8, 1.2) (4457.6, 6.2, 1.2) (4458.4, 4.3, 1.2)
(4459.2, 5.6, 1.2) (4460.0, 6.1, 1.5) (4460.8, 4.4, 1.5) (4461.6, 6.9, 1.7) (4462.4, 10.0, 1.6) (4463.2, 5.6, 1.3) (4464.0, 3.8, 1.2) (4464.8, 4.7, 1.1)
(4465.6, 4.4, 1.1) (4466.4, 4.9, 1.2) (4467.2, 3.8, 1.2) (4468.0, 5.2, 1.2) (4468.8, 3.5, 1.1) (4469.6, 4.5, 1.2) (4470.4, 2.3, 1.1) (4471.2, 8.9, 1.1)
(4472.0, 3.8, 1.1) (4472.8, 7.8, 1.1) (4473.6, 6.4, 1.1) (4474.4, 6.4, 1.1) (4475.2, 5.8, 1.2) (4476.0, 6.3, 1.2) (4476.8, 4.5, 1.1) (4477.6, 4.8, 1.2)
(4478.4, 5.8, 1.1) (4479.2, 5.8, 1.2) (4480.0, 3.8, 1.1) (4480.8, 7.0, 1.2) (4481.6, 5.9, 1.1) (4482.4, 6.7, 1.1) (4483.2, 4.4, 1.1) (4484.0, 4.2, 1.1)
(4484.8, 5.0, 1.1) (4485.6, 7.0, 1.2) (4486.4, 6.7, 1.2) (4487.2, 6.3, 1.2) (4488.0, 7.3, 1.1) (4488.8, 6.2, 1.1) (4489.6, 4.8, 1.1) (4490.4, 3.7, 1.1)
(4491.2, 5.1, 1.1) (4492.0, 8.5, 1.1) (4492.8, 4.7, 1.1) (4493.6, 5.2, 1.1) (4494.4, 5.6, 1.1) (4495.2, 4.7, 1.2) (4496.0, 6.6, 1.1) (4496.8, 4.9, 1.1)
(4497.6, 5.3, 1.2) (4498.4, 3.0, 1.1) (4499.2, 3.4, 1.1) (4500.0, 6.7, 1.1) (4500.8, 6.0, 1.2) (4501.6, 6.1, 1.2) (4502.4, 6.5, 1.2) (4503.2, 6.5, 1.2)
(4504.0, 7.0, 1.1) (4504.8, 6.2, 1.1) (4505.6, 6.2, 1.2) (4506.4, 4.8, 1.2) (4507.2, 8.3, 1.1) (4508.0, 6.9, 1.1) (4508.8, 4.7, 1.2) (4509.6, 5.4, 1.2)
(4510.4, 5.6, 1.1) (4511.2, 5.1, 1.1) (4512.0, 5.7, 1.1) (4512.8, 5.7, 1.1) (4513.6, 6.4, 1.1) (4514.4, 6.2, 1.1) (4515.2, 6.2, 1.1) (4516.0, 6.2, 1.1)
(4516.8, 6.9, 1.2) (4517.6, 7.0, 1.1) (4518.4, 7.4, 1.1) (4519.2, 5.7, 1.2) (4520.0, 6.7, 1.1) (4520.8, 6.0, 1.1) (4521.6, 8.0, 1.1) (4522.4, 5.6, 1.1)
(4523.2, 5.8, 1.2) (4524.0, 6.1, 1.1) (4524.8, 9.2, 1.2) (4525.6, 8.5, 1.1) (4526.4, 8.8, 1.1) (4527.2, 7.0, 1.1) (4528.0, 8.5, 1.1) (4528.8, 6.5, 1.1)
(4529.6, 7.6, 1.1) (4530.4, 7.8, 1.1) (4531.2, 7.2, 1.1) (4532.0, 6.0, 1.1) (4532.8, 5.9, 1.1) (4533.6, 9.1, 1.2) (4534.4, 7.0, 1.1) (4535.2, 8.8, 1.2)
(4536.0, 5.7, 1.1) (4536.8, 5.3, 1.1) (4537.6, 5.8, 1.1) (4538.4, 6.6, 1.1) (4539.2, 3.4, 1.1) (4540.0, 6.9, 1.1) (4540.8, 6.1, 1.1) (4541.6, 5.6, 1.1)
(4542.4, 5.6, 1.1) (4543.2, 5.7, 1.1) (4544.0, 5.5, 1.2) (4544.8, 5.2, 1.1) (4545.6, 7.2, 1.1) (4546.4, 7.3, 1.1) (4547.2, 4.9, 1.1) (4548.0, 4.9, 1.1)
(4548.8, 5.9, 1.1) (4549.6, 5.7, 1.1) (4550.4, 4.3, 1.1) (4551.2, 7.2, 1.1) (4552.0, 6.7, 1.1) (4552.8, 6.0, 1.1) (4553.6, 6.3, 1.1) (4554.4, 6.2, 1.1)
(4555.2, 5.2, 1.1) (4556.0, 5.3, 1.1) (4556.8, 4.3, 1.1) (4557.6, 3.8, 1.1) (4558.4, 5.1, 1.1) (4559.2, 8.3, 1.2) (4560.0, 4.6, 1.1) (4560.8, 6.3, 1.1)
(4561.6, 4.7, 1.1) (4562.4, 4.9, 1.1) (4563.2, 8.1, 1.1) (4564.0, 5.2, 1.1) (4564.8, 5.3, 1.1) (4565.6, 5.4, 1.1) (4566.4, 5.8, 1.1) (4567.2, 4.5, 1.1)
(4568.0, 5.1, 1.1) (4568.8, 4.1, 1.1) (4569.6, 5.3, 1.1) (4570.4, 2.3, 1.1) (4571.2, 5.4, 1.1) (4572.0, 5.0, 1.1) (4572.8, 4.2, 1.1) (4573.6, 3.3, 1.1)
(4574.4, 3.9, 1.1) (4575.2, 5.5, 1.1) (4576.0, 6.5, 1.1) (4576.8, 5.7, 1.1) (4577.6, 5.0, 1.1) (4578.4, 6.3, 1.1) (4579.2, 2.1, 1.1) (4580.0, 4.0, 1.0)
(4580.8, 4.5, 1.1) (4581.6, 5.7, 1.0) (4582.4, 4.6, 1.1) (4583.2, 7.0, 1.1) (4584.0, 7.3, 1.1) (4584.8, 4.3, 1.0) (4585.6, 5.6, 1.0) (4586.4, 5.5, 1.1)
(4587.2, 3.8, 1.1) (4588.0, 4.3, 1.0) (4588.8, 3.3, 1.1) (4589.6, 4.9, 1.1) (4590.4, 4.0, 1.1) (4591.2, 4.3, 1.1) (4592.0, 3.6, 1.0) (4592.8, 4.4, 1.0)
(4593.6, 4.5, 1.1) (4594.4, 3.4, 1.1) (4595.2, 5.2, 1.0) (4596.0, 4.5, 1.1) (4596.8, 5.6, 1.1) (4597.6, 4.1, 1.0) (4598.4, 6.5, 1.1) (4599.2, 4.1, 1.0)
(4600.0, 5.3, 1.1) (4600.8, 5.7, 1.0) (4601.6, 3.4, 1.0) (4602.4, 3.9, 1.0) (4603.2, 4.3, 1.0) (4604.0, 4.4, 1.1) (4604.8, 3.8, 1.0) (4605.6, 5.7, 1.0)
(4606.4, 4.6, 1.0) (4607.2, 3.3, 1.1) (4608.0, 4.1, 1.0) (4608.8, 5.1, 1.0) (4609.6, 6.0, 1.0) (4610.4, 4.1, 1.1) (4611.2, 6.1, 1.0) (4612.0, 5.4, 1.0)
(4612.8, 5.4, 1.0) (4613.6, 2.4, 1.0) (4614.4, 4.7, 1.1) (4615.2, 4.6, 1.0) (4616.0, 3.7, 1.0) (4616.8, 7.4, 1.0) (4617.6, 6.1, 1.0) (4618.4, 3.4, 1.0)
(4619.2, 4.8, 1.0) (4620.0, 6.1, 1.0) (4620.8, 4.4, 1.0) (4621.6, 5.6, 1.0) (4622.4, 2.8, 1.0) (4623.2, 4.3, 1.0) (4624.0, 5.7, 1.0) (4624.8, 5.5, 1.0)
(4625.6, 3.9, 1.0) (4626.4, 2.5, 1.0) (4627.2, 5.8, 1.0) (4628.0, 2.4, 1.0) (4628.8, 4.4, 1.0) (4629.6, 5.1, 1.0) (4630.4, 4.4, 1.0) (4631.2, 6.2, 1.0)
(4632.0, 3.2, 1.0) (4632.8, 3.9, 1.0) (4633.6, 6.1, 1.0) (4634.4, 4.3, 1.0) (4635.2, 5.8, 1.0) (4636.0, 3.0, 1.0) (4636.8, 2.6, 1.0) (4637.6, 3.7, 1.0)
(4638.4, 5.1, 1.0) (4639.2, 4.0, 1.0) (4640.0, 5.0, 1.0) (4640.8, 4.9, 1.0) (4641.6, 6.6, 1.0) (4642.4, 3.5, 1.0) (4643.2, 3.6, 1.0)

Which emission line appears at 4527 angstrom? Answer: C III]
